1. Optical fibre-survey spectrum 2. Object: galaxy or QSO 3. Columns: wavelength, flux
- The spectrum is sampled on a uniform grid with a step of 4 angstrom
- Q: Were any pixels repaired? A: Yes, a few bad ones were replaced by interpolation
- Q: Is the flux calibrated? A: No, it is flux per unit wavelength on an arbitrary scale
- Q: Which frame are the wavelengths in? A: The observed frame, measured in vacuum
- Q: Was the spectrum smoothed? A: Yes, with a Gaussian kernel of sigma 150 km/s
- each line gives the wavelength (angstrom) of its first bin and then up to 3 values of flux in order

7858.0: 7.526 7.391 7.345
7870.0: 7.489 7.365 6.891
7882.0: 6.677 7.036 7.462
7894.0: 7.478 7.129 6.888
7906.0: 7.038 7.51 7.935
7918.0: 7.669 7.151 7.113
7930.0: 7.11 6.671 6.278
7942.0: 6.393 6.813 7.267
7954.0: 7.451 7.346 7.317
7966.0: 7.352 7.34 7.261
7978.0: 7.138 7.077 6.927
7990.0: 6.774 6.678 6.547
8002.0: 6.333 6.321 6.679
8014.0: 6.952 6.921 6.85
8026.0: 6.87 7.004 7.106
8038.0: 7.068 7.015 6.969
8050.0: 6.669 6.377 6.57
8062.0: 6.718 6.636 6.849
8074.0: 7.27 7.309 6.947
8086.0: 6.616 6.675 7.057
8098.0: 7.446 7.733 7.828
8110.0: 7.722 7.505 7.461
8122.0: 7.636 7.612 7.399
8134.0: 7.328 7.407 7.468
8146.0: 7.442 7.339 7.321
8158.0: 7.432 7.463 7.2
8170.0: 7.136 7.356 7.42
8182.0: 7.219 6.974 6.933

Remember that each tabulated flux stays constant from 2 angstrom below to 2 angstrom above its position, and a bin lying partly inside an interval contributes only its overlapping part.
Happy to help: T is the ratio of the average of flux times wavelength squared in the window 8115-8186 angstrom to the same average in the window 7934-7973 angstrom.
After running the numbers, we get 1.1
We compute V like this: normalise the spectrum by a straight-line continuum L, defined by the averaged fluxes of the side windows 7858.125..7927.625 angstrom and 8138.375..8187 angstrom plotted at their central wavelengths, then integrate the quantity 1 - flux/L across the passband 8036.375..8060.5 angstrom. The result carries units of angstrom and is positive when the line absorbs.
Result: 1.8 angstrom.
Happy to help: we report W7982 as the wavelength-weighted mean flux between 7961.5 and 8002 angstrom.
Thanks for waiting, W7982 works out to 7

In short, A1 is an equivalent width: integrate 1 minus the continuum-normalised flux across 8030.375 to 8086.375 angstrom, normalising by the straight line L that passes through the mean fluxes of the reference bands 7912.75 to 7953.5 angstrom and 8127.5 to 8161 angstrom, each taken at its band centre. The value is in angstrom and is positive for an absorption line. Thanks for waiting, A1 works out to 2.9 angstrom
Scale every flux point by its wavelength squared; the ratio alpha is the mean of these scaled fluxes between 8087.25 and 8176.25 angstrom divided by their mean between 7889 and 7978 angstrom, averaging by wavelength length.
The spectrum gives 1.08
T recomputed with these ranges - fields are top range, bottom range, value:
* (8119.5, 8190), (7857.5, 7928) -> 1.08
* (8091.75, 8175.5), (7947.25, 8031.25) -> 1.11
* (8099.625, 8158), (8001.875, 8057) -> 1.13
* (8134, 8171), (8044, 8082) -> 1.10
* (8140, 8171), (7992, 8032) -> 1.14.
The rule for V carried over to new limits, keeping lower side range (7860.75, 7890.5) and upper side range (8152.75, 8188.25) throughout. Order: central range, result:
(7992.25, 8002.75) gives 1.00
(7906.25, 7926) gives -0.75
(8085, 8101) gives 0.52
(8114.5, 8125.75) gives -0.45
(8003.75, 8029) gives 1.61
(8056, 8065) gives 0.75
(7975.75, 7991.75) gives 0.52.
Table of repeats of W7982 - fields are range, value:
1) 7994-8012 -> 6.49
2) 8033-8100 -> 6.9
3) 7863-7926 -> 7.27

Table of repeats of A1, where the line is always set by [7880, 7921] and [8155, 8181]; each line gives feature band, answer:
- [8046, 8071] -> 2.2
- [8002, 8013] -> 1.2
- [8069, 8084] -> 0.4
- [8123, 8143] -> -0.4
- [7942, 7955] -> 0.5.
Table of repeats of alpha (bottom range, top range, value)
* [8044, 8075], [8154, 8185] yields 1.11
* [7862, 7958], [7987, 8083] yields 0.98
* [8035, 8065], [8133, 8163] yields 1.12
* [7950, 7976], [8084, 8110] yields 1.02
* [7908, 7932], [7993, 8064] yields 0.94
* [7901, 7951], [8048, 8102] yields 1.01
